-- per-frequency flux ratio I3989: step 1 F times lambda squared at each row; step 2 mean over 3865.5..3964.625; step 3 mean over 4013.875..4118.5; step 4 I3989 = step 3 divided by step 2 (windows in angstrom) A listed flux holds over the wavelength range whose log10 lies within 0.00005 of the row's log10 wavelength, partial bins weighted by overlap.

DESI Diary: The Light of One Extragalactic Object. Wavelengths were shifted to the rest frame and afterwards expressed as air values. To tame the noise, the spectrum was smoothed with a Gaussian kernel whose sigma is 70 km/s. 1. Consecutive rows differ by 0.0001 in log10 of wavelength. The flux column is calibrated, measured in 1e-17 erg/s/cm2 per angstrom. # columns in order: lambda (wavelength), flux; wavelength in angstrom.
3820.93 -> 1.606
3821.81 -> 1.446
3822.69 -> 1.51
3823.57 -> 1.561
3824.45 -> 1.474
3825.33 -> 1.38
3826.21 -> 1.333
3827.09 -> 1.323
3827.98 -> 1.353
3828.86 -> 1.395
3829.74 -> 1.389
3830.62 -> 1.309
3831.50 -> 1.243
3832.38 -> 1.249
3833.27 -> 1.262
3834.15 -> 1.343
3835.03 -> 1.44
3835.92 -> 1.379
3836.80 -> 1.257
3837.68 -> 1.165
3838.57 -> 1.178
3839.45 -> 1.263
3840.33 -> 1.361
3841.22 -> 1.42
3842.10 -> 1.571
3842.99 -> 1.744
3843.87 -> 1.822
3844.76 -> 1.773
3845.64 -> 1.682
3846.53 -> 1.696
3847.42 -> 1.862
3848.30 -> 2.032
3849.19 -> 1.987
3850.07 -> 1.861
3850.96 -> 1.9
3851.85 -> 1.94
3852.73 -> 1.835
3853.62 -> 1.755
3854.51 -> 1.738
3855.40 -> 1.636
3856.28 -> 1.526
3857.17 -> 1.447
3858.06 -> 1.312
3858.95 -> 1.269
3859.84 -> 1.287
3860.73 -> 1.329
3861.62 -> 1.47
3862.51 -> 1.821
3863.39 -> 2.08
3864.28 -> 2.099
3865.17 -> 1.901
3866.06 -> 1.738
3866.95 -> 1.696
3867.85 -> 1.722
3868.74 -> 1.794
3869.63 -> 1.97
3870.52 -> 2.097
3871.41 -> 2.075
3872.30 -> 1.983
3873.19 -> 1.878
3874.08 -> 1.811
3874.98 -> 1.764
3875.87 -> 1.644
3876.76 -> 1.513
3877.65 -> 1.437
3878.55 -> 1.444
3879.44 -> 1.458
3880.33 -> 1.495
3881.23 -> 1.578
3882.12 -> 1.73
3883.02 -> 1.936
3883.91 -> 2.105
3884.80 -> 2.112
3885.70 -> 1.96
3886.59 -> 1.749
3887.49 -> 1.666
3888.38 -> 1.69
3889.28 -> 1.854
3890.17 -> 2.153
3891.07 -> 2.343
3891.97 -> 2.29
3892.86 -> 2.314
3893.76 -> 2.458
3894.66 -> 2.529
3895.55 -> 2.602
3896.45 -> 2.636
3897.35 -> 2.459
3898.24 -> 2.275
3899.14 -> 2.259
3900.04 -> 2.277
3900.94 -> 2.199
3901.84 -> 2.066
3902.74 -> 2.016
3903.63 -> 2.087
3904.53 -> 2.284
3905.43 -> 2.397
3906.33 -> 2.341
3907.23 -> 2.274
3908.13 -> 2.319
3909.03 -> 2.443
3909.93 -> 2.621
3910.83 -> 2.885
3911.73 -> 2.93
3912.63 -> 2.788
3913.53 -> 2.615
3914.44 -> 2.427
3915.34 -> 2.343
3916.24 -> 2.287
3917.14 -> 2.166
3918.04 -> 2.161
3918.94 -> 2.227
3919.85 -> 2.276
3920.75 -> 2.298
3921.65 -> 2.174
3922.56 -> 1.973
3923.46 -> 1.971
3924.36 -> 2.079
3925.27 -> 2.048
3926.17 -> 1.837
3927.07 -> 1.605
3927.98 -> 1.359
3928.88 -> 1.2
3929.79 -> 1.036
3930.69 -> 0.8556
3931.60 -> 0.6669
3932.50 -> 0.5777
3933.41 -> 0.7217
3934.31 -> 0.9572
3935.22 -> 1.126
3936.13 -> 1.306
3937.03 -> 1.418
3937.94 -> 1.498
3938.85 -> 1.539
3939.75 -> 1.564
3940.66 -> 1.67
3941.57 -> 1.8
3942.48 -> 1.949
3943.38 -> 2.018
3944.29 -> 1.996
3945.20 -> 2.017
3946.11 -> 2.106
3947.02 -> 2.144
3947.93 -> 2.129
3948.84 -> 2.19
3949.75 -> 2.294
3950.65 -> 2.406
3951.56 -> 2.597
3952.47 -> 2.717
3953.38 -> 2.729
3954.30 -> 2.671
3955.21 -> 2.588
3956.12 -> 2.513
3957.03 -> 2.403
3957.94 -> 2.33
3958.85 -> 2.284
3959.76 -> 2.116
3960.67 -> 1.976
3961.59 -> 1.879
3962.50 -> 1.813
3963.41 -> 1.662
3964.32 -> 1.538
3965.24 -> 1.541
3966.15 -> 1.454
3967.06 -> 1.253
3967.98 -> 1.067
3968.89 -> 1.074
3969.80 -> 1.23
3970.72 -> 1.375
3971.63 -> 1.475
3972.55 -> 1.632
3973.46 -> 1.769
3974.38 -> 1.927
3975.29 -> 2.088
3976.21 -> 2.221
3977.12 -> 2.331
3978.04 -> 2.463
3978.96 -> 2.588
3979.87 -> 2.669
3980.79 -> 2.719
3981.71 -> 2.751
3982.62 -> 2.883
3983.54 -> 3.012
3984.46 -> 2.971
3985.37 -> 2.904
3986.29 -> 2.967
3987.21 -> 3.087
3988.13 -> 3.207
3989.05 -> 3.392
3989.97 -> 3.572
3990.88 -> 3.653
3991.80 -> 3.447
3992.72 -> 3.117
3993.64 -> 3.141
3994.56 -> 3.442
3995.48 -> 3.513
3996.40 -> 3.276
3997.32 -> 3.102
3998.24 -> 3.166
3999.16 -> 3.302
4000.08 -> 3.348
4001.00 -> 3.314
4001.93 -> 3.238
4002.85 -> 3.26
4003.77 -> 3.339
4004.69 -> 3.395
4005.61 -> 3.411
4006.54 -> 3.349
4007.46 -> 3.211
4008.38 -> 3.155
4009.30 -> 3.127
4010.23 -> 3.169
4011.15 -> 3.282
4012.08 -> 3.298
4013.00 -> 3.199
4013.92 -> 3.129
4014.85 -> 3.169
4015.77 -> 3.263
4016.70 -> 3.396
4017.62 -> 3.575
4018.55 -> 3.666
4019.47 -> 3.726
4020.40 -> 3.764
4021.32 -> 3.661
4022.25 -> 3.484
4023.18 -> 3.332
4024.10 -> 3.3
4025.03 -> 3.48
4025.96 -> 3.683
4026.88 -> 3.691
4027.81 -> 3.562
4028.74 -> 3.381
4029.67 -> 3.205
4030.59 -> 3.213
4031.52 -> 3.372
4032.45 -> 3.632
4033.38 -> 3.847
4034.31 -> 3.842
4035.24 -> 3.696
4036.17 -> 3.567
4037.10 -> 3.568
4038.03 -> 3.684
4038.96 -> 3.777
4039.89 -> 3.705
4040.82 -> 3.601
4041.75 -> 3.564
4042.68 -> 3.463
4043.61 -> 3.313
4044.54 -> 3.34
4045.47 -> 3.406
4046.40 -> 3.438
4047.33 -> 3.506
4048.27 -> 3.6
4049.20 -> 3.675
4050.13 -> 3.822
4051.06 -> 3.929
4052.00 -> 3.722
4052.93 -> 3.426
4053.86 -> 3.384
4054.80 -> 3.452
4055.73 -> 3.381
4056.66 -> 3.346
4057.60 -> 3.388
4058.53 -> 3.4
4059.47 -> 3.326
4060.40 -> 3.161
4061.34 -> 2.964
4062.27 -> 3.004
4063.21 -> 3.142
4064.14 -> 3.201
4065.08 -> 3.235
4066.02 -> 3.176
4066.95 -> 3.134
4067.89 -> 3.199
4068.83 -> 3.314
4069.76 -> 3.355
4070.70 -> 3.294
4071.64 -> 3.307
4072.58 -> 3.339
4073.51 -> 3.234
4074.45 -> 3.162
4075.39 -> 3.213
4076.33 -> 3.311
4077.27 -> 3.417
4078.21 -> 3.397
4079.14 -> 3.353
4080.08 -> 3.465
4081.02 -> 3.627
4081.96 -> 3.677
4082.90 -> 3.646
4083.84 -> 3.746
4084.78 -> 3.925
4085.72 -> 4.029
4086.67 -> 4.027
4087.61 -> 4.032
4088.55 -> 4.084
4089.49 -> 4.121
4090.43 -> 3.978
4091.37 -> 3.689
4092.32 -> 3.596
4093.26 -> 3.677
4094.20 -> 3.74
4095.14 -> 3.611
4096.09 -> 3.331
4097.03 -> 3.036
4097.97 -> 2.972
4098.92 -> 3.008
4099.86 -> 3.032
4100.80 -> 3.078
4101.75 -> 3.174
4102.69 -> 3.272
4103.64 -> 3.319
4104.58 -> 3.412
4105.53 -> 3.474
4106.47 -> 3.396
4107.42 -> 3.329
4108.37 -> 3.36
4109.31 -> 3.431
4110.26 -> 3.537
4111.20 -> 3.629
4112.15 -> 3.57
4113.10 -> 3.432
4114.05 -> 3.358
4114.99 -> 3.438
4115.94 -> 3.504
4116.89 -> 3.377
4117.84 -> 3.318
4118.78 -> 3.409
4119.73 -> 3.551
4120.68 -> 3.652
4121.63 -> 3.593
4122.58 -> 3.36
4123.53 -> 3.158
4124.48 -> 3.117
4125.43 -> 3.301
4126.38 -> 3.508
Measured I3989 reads 1.9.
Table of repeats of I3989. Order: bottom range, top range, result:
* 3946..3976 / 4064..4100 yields 1.88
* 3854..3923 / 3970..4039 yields 1.65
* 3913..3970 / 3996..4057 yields 1.94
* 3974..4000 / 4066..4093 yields 1.25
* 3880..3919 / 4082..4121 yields 1.74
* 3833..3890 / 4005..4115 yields 2.27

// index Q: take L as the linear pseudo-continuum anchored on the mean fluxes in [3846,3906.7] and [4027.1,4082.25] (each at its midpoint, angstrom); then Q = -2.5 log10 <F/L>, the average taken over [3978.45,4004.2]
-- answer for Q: -0.10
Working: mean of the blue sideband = 1.91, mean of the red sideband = 3.43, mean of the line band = 3.16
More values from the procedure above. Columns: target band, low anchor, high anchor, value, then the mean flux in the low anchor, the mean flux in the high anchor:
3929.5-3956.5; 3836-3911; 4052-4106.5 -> 0.32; 1.88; 3.42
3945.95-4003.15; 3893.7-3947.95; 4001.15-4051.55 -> 0.11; 1.98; 3.47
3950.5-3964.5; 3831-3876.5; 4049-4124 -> 0.08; 1.65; 3.44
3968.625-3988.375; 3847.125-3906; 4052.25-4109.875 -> 0.14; 1.91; 3.42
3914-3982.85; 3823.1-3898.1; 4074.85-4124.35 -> 0.24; 1.72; 3.49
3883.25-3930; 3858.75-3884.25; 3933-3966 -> -0.20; 1.73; 1.95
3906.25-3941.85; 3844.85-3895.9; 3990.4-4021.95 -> 0.28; 1.82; 3.34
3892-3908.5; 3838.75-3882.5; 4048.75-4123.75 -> -0.16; 1.7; 3.44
